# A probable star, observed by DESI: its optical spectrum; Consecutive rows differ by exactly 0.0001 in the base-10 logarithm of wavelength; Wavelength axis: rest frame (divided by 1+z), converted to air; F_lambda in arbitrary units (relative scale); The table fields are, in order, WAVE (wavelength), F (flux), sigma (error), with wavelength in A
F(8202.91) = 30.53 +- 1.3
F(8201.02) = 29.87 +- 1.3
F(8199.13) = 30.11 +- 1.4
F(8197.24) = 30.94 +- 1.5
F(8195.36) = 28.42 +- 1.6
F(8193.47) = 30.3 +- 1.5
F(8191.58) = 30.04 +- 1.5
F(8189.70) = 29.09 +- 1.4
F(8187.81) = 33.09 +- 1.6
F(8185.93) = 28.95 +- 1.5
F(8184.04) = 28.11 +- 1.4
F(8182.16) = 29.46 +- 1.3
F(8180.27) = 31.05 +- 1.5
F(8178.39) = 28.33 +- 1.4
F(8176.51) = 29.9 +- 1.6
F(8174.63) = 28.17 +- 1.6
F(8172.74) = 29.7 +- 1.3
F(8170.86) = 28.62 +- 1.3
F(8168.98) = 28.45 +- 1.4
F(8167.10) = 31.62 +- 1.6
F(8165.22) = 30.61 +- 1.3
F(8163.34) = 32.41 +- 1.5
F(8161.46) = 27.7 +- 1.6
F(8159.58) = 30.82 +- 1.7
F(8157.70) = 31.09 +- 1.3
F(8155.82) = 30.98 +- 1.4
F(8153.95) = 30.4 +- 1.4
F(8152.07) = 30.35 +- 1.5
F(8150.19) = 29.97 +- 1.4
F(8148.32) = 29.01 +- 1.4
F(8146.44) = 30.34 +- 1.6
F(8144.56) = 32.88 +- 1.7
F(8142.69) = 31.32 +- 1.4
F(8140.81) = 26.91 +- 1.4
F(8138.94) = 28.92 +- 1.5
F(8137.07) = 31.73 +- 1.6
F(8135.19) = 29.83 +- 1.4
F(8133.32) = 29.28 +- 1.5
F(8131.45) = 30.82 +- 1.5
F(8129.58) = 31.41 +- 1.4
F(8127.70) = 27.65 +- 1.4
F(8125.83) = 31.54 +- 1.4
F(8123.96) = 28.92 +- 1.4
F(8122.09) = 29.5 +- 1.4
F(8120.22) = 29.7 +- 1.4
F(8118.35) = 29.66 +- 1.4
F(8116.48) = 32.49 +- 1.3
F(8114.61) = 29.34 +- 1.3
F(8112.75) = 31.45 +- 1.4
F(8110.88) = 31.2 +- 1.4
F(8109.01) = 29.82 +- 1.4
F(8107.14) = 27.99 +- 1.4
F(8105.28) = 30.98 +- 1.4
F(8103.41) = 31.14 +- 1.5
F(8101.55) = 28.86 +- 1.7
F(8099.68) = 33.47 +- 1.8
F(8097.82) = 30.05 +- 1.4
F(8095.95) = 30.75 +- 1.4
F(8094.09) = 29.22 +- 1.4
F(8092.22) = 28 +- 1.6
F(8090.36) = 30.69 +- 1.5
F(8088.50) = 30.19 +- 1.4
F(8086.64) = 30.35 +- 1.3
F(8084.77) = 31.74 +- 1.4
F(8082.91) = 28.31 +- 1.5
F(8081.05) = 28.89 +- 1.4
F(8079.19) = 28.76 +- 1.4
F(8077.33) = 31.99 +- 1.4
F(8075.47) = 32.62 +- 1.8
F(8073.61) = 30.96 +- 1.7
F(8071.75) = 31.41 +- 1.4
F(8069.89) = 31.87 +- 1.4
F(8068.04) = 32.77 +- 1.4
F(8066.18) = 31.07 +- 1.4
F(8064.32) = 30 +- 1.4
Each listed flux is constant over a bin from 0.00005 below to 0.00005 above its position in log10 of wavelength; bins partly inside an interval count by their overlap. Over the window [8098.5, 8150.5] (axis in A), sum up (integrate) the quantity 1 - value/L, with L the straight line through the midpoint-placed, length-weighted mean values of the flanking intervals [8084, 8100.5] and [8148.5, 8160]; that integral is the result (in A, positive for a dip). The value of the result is 0.4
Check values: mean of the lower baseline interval 30.5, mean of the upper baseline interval 30.5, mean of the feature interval 30.2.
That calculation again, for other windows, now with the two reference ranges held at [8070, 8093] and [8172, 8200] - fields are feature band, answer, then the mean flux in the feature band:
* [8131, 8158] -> -0.22 A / 30.2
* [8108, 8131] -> -0.06 A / 30.2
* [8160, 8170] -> -0.11 A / 30.2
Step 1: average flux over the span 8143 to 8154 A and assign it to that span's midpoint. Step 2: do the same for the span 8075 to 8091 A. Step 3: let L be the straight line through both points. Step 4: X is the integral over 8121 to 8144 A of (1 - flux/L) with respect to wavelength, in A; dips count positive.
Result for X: 0.5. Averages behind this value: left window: 30.3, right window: 30.5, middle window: 29.9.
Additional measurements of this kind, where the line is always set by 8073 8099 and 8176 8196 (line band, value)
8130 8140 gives -0.1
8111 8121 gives -0.2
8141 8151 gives -0.2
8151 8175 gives -0.2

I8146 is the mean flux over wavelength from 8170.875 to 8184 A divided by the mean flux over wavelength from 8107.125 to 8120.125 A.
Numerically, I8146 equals 0.96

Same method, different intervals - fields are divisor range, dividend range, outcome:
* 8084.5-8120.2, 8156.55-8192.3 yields 0.98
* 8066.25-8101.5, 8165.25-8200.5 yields 0.97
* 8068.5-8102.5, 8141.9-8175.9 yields 0.99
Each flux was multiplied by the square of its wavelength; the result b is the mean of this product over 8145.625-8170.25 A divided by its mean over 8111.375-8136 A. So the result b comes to 1.01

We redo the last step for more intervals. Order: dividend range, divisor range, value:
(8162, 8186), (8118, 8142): 1.01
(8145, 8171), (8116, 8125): 1.02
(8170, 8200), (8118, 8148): 1.00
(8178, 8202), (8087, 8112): 1.01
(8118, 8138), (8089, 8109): 1.00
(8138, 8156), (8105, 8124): 1.01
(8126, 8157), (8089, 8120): 1.00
